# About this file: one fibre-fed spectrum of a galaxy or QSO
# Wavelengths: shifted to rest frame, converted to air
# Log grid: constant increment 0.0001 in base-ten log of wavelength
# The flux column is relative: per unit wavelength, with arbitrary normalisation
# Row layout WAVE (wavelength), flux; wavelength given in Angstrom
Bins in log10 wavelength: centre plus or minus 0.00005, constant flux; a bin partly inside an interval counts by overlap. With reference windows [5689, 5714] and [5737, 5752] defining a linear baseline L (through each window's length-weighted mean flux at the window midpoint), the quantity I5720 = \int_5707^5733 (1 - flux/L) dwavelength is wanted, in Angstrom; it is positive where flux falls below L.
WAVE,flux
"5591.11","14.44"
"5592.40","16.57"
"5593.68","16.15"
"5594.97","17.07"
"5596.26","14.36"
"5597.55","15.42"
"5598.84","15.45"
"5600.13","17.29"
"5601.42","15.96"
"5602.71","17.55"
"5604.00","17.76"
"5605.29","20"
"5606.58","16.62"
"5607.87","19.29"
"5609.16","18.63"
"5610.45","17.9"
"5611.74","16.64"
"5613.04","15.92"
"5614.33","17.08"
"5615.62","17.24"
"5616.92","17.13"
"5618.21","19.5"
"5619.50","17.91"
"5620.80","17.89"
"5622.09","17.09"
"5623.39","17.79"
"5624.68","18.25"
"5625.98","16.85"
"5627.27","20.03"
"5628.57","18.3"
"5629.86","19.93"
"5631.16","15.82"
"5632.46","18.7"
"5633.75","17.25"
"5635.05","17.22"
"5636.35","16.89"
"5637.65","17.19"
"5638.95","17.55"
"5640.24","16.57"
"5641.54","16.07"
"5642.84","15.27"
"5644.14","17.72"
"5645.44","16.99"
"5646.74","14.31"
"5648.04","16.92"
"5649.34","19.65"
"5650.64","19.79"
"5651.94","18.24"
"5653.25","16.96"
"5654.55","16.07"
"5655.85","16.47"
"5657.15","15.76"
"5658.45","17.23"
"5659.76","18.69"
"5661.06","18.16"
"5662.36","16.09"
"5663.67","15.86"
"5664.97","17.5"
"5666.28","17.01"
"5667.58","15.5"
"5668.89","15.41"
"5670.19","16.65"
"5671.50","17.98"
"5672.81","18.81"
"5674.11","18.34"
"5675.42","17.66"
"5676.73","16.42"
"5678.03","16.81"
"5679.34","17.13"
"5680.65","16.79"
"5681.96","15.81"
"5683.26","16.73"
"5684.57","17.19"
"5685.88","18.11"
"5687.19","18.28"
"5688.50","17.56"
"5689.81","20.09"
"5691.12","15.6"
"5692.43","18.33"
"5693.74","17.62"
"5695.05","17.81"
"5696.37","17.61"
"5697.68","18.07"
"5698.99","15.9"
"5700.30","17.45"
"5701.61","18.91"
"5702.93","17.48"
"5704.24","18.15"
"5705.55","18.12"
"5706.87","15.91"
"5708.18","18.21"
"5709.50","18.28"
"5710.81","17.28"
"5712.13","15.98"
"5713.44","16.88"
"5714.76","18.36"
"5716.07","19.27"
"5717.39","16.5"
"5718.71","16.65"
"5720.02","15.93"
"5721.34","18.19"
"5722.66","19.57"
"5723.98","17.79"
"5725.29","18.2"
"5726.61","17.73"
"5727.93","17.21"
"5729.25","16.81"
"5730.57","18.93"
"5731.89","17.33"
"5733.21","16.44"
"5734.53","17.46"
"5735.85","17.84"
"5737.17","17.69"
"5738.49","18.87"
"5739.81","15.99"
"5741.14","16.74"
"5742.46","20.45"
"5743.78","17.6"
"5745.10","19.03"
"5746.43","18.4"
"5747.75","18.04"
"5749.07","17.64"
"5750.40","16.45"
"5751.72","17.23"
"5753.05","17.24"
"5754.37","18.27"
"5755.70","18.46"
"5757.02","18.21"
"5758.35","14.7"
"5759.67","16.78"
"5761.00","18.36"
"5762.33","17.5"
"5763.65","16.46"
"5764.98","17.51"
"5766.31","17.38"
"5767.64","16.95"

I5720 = 0.2 Angstrom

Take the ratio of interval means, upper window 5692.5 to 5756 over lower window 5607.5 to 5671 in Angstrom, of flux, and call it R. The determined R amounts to 1.02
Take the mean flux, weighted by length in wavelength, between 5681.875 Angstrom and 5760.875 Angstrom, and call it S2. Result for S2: 17.6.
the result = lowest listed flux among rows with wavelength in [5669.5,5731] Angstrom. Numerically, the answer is 15.6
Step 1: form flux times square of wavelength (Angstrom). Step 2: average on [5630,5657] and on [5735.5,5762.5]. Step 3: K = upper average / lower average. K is 1.07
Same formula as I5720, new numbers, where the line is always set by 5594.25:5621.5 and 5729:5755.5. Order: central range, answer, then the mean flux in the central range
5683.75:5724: -0.08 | 17.6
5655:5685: 0.92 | 17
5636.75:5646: 0.33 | 16.8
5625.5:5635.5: -0.41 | 18.1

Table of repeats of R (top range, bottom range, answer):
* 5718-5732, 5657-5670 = 1.05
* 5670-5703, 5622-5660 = 1.01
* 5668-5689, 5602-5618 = 0.97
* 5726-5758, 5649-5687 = 1.03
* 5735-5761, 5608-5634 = 0.99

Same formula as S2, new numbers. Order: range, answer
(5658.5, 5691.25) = 17.2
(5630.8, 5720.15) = 17.3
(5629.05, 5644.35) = 17.2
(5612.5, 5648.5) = 17.3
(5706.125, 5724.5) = 17.5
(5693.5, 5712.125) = 17.6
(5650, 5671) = 17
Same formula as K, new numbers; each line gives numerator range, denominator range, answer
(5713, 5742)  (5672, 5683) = 1.04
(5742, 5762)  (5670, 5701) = 1.04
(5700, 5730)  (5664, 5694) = 1.03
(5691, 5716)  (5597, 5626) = 1.04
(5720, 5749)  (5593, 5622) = 1.09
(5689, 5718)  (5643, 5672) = 1.05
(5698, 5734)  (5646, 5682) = 1.05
